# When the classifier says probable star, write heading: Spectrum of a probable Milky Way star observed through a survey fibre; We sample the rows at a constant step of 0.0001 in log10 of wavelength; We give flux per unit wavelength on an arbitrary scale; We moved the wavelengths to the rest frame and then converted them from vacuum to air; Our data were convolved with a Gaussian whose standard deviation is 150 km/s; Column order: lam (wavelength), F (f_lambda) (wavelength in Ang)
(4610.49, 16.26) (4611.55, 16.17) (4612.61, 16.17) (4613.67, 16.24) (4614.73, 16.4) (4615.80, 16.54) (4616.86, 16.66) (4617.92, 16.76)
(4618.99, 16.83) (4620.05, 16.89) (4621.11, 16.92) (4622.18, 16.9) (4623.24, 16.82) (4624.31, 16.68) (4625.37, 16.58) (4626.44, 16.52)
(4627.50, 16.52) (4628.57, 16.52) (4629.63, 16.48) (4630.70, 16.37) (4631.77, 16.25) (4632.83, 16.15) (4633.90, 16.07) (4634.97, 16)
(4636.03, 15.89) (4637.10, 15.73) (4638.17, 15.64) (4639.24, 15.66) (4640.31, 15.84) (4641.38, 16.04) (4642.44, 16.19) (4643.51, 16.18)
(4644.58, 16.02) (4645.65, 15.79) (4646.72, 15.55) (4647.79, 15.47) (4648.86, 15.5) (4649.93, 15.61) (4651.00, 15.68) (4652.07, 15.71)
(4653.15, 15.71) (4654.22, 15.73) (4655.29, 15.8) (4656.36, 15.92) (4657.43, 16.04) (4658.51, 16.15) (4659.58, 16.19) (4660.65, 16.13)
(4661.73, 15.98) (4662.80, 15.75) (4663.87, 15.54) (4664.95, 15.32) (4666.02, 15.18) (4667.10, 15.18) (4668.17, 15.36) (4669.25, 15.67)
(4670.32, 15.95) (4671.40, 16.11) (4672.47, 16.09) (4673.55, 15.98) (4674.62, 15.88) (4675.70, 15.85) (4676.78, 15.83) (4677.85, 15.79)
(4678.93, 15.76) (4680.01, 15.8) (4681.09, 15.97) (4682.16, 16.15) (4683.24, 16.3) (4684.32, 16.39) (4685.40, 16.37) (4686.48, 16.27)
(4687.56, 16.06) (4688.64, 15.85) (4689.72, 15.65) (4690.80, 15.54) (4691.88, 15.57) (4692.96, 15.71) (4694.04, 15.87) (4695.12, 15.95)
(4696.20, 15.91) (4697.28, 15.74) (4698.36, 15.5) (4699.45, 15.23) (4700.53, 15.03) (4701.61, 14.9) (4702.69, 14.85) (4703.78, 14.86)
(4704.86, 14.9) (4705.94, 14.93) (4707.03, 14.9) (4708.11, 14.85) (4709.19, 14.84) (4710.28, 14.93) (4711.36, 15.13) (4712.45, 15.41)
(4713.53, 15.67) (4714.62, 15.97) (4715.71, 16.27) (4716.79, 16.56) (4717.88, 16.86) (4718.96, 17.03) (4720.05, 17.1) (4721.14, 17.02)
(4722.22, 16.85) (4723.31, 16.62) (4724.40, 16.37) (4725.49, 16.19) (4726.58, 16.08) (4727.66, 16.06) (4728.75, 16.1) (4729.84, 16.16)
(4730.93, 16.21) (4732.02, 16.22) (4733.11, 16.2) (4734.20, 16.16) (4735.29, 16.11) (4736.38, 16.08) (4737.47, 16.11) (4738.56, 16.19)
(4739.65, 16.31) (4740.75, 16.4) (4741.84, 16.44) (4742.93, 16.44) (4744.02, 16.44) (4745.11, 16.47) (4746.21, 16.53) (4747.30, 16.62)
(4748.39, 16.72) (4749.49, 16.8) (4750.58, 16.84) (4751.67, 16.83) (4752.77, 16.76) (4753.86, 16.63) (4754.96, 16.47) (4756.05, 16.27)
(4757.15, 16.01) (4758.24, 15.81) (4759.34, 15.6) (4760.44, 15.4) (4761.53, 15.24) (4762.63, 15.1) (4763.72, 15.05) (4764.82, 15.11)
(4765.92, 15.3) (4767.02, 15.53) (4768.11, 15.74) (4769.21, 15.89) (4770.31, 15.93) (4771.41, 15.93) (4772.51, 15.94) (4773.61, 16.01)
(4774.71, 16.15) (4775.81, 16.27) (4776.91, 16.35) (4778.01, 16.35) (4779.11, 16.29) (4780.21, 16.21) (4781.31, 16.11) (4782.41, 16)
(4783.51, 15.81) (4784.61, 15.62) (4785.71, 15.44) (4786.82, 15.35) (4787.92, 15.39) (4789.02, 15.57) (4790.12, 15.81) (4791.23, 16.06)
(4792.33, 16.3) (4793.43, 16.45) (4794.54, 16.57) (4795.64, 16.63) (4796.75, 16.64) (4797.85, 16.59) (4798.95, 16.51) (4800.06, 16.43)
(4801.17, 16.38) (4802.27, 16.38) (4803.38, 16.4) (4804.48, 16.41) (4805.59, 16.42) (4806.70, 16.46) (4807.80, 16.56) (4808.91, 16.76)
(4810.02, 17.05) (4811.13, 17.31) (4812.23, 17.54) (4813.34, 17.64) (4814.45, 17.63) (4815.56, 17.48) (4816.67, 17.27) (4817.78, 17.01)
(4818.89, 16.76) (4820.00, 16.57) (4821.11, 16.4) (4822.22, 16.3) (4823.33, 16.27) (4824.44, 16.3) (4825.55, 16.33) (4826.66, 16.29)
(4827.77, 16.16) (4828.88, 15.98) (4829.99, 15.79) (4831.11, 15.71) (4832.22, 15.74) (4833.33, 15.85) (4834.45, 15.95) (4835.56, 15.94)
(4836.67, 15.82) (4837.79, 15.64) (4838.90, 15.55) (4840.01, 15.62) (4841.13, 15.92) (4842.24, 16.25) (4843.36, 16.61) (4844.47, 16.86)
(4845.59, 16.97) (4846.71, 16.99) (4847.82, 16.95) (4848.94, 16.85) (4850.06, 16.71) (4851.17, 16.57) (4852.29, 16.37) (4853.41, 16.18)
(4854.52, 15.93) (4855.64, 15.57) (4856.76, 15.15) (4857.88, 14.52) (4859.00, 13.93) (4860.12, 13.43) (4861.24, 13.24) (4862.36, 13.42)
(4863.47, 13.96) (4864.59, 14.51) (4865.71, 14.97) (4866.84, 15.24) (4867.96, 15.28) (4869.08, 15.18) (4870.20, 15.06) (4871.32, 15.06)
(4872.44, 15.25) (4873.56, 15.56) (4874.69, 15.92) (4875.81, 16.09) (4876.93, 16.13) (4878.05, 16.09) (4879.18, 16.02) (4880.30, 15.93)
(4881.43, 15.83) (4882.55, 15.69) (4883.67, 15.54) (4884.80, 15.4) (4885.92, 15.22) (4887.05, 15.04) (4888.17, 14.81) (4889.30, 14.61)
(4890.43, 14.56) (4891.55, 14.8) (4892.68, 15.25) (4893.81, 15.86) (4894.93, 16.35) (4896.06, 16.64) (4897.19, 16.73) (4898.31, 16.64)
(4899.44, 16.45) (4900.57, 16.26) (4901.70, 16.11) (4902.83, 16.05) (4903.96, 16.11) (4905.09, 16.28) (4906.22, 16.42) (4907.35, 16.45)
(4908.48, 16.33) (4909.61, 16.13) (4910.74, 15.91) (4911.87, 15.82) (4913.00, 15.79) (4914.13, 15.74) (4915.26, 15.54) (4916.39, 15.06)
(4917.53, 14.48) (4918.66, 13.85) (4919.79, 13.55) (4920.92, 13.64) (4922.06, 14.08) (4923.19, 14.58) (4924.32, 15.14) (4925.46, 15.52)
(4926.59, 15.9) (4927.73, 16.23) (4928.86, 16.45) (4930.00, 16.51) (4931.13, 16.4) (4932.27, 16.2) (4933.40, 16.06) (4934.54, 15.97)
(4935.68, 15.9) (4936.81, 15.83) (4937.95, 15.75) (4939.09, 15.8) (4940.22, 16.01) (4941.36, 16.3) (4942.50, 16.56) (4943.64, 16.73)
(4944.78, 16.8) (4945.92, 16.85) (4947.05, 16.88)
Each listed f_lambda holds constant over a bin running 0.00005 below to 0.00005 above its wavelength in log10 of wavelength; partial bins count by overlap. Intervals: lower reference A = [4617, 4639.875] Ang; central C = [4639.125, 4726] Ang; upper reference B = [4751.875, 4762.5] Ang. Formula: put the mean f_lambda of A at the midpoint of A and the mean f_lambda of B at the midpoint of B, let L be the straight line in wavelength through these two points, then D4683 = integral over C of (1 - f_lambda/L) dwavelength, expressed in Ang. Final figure 2.3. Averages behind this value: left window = 16.4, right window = 16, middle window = 15.8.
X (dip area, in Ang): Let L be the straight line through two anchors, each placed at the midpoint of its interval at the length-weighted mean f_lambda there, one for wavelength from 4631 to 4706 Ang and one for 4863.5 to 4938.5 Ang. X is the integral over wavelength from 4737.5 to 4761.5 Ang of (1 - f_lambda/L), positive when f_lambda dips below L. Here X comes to -1.0 Ang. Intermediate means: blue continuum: 15.8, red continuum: 15.6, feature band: 16.3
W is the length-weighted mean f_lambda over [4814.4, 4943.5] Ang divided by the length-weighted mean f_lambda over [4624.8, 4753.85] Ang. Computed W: 1.0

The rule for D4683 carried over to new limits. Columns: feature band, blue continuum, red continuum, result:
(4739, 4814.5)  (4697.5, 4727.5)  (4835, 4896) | -2.78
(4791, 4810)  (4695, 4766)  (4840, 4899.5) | -0.86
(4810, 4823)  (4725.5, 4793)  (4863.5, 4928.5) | -1.02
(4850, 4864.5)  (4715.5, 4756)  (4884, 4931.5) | 0.84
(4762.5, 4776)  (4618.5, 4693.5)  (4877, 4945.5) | 0.16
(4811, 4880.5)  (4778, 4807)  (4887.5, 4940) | 0.13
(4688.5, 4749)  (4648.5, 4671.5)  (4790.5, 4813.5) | 0.58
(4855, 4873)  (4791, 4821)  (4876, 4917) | 1.71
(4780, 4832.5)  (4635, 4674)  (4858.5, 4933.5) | -2.80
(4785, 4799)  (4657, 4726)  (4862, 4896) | -0.48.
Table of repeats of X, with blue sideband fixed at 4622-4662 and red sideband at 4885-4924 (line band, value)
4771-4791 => -0.2 Ang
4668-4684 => 0.1 Ang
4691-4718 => 0.8 Ang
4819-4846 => -0.8 Ang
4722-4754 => -1.1 Ang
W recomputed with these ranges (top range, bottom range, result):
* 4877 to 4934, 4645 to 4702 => 0.99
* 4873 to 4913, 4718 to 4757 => 0.96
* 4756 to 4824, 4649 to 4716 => 1.04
